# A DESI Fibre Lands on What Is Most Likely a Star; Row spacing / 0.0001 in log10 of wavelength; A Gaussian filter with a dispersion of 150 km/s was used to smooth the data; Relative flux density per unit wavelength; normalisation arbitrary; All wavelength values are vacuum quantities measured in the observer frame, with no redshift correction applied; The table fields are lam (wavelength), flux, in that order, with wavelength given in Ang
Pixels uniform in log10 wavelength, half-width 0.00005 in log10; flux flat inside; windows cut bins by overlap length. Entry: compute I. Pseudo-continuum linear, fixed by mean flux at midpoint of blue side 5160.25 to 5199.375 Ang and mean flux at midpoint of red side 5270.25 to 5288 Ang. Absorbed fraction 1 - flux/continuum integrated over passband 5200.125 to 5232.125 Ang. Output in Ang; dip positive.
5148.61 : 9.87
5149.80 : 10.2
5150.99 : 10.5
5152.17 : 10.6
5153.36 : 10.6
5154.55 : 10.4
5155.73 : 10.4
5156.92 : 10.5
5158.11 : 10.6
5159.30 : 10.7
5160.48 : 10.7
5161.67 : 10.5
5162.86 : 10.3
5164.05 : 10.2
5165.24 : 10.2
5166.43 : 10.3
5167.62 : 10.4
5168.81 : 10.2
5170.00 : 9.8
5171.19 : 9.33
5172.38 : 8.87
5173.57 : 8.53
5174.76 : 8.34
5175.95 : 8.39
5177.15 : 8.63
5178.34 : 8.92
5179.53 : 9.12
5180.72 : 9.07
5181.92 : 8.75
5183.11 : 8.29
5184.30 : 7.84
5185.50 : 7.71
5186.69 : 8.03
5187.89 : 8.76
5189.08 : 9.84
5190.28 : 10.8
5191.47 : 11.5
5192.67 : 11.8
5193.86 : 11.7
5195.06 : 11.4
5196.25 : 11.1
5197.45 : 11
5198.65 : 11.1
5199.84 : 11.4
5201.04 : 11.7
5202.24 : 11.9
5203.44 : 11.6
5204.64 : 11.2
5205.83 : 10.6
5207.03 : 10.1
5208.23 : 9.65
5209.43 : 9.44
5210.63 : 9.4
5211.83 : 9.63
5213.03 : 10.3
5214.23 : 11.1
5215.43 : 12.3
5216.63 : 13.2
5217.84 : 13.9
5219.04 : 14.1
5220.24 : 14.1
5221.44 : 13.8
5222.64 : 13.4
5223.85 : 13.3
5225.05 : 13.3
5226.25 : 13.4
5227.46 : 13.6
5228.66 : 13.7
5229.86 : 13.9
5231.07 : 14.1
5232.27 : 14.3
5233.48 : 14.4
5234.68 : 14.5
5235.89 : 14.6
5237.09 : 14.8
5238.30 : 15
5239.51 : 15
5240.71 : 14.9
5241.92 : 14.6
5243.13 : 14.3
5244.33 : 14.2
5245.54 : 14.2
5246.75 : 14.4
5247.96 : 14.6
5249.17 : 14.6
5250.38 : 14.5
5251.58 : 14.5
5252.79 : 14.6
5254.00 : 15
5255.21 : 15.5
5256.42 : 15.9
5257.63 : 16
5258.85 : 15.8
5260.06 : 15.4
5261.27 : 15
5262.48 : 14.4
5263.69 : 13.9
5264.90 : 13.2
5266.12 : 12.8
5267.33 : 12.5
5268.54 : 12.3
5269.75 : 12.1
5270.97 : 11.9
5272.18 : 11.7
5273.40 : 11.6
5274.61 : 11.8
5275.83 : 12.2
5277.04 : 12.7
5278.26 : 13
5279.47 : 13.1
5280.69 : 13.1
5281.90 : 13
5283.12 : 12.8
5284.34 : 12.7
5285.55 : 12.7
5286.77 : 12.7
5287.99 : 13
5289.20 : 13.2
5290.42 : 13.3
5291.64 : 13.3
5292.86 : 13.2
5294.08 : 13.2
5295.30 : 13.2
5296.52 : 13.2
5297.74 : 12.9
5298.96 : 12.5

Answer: -4.3 Ang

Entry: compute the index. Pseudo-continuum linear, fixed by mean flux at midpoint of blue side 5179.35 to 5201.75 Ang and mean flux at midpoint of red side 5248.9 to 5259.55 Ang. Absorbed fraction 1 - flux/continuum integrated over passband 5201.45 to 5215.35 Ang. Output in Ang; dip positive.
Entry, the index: 1.2 Ang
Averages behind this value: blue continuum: 10.1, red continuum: 15.2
